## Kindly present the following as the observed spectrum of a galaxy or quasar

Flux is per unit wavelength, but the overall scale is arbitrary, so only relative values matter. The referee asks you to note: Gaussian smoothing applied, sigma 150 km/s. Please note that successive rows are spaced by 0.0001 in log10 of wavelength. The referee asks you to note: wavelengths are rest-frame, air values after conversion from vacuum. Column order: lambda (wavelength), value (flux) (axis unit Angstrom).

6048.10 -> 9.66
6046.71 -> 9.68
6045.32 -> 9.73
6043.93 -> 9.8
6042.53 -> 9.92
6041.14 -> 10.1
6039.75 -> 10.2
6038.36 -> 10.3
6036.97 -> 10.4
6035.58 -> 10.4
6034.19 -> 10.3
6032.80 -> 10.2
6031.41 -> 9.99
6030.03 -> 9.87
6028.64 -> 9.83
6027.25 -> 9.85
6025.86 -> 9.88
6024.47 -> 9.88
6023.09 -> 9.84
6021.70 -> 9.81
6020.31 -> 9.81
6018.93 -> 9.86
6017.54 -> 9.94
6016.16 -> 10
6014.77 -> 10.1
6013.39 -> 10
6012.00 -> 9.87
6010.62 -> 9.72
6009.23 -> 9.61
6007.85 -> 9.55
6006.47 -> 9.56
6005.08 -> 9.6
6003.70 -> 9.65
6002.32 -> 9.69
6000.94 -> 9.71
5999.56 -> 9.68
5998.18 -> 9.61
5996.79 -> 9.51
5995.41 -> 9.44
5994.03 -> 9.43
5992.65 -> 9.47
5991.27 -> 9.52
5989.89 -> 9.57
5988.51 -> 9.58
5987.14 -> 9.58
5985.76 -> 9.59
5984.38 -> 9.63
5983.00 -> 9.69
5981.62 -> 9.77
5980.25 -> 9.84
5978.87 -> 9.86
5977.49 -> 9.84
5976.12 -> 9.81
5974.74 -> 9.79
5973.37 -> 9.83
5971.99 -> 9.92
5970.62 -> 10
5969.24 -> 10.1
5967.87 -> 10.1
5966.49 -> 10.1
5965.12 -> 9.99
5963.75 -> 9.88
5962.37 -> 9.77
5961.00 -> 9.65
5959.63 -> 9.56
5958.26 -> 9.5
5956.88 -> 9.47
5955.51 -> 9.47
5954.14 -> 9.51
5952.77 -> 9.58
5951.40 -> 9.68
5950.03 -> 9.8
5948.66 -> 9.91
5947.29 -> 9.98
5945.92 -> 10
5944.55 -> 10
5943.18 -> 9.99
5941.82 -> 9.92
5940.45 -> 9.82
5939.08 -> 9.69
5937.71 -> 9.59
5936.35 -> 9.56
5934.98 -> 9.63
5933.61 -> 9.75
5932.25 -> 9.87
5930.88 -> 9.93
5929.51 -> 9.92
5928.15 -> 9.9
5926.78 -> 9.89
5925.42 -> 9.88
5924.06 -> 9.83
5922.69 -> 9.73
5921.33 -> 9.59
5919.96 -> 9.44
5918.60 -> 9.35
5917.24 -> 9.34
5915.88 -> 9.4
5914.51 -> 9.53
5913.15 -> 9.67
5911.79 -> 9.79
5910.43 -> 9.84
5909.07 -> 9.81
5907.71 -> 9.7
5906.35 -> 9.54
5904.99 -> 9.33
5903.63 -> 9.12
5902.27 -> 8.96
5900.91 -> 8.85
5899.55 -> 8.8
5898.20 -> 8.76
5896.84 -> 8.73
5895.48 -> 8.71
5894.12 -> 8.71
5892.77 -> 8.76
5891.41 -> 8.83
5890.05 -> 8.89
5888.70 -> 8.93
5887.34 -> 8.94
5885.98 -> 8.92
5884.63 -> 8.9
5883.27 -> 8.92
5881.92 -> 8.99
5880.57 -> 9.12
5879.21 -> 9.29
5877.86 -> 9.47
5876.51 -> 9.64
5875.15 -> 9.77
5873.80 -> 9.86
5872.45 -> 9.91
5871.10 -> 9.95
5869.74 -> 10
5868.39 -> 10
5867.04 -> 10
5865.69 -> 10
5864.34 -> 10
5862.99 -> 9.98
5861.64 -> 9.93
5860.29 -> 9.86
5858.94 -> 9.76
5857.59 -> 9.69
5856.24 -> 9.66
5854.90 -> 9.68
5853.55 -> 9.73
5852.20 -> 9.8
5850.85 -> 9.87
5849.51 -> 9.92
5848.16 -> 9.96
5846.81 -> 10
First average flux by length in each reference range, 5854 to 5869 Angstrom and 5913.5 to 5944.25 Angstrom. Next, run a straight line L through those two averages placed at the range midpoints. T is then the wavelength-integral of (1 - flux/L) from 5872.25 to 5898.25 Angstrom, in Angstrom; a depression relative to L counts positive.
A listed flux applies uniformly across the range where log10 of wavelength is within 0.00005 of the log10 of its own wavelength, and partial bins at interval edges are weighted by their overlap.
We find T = 1.9 Angstrom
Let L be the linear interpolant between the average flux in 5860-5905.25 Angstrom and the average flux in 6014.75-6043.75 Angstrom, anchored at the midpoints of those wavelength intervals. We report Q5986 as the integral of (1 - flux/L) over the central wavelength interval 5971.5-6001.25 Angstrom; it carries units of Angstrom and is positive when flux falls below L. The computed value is 0.4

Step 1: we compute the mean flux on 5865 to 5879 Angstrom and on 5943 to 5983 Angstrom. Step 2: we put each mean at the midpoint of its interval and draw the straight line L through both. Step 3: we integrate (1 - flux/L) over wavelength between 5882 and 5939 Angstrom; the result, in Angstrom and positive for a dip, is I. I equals 2.8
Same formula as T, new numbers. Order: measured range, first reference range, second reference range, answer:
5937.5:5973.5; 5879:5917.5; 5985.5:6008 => -1.6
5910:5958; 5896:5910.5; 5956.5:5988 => -1.3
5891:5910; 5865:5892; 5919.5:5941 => 1.0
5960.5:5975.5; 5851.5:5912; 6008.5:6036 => -0.3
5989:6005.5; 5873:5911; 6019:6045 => 0.4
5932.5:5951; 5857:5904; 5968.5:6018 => -0.5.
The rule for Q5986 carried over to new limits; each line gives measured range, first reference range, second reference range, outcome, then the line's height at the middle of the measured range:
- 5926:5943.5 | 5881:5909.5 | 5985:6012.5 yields -1.1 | 9.23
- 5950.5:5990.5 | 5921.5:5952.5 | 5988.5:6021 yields 0.0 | 9.76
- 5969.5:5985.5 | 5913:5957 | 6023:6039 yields 0.1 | 9.88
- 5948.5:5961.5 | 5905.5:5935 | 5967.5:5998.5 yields 0.1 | 9.71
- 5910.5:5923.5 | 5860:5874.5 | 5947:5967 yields 0.4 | 9.82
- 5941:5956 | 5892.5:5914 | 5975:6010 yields -0.6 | 9.42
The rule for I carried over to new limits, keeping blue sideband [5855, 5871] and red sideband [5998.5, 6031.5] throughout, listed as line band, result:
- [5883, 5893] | 1.0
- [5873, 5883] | 0.5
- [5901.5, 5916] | 0.5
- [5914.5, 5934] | 0.3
